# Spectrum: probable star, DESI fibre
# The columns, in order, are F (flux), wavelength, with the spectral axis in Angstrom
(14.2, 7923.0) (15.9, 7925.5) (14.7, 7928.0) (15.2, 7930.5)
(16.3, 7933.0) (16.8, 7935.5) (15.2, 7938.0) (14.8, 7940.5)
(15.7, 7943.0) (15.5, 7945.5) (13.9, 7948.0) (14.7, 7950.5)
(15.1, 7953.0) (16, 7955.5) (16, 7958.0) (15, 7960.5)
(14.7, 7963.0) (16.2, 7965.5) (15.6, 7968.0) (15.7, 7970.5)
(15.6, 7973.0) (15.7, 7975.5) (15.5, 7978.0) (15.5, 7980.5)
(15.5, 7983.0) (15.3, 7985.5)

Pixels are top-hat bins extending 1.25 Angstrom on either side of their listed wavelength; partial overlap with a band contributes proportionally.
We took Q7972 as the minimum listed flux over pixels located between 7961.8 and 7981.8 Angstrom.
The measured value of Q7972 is 14.7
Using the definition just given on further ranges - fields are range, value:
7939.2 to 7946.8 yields 14.8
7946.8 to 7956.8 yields 13.9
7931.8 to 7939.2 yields 15.2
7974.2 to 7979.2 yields 15.5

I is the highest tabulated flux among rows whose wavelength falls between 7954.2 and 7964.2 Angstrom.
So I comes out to 16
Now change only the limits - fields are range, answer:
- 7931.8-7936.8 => 16.8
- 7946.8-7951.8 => 14.7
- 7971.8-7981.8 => 15.7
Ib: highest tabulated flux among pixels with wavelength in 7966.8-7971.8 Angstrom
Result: 15.7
